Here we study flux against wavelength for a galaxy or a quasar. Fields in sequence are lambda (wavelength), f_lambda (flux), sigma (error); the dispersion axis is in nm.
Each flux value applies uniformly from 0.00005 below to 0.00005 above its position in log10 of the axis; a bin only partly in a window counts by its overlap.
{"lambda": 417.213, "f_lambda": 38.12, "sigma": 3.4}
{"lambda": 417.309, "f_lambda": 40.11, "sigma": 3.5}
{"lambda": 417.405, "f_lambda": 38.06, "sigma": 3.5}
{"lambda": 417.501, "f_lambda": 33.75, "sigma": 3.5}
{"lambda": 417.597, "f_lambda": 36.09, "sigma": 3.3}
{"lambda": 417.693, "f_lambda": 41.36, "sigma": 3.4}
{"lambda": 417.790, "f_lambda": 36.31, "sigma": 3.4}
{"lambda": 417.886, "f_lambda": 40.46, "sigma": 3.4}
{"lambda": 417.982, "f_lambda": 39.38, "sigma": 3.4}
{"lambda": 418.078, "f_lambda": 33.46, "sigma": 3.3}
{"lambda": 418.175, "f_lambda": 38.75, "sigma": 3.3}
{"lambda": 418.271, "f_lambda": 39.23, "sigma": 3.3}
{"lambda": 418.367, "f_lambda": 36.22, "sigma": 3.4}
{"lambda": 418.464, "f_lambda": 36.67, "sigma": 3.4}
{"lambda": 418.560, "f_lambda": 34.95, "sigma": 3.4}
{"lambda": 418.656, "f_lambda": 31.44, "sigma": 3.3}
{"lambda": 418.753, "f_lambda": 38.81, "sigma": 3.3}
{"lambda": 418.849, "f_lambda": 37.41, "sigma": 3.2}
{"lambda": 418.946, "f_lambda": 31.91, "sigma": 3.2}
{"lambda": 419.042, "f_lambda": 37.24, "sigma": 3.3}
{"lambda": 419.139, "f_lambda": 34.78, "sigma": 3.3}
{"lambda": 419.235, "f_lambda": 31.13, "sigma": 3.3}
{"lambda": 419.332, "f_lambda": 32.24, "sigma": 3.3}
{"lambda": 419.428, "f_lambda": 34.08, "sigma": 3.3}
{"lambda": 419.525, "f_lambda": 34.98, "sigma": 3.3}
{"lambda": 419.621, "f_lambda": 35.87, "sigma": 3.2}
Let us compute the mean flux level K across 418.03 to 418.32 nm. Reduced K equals 37.1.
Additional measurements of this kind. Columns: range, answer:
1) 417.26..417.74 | 37.9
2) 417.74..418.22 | 37.6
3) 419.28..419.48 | 33.1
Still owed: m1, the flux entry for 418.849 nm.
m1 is 37.41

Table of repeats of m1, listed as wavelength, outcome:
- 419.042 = 37.24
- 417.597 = 36.09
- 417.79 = 36.31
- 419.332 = 32.24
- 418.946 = 31.91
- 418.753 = 38.81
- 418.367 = 36.22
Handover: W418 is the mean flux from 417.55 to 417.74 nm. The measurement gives 38.8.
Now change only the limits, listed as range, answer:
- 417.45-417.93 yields 37.6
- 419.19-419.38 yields 31.7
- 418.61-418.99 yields 34.9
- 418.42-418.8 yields 35.5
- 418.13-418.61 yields 37.2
